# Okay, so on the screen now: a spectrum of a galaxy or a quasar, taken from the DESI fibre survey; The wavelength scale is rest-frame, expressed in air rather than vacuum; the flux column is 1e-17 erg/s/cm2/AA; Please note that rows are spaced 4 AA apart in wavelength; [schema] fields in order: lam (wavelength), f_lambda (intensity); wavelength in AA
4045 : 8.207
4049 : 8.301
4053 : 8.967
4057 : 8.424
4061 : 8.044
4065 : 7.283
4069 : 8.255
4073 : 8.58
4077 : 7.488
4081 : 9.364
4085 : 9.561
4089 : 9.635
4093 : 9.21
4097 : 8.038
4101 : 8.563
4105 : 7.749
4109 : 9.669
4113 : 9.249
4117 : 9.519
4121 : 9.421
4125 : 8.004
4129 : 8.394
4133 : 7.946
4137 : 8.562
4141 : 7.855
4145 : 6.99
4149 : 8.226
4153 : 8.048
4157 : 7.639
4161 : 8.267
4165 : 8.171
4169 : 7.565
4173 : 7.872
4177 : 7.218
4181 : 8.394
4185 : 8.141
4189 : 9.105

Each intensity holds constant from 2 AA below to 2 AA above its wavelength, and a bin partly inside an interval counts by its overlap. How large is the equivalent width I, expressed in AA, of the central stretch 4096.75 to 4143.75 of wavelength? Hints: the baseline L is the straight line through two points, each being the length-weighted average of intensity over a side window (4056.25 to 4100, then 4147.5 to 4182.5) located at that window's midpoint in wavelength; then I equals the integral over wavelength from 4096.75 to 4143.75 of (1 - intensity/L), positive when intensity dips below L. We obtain -1.9 AA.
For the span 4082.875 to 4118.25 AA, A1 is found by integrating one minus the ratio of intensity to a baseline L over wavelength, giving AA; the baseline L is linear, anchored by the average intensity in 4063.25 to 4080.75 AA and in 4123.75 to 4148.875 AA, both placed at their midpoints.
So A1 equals -4.4 AA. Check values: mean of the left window 8.06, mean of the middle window 9.01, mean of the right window 7.98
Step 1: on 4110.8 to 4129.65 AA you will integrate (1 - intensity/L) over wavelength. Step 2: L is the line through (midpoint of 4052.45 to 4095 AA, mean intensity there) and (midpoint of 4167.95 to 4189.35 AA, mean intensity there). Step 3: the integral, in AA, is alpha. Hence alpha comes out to -1.4 AA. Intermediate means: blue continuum 8.61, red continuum 7.99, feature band 8.96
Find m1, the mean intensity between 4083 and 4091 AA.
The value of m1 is 9.6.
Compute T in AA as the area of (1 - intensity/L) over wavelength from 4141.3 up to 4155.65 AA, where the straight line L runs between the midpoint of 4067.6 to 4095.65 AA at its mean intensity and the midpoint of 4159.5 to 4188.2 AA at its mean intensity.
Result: 0.8 AA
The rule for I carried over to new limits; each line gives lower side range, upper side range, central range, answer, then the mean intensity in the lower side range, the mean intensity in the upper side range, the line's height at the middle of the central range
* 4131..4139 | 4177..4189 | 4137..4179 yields 2.1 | 8.25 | 8.23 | 8.24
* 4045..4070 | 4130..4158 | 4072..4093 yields -2.2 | 8.21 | 7.92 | 8.13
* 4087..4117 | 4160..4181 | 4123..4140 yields 0.5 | 8.92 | 7.85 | 8.46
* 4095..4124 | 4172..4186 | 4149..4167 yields 0.3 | 8.86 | 7.89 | 8.18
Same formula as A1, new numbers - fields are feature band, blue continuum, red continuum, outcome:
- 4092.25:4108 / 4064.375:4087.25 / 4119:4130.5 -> 0.3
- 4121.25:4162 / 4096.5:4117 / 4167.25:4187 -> 1.3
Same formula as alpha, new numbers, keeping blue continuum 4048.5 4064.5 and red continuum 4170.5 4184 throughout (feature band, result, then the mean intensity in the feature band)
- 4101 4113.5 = -1.0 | 8.79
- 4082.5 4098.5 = -1.9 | 9.15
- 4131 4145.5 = 0.1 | 7.93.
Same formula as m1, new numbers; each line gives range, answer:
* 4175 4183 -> 7.81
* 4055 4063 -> 8.23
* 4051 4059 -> 8.7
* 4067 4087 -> 8.65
